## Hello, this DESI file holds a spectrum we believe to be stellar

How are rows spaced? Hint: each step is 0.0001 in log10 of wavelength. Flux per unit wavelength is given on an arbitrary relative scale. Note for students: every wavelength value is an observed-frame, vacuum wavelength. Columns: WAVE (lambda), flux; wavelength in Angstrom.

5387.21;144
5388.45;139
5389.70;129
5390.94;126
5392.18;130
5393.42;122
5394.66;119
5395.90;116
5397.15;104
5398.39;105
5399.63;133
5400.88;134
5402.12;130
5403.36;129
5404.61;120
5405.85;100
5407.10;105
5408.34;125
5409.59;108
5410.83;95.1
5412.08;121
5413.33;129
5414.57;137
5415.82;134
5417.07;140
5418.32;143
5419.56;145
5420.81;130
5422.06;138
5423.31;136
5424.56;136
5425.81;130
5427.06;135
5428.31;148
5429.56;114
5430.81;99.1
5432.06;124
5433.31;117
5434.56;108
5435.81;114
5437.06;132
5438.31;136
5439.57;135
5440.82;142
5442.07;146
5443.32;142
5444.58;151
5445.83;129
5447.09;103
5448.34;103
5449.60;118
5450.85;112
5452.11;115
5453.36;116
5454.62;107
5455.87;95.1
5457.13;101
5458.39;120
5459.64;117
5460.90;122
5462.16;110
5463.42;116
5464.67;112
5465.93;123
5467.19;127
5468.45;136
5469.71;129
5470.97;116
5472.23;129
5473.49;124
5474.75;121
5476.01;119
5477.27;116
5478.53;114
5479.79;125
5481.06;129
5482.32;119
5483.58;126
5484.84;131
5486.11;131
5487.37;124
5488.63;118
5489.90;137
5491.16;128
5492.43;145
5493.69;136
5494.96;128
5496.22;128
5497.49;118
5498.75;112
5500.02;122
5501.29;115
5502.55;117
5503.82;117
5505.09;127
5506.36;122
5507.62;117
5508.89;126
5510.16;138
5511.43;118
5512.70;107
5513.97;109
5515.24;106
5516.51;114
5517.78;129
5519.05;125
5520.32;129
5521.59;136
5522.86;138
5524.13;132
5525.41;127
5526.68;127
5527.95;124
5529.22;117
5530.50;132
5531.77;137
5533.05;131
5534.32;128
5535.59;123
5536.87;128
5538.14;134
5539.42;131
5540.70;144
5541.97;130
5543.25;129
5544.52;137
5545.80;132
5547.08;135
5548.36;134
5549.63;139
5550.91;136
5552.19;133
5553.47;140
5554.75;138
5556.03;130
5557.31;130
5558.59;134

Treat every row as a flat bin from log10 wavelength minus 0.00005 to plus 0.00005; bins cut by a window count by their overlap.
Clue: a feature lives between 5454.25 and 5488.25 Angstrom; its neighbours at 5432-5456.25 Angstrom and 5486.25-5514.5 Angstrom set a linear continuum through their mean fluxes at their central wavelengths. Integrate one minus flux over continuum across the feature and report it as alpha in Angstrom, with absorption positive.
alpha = 0.8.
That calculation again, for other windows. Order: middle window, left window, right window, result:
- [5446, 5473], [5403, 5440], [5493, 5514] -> 1.7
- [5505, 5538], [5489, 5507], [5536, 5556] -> 1.2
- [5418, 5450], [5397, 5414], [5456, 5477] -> -2.9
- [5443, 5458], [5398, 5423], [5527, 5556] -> 1.4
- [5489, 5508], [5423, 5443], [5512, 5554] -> 0.6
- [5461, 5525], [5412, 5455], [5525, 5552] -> 3.1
